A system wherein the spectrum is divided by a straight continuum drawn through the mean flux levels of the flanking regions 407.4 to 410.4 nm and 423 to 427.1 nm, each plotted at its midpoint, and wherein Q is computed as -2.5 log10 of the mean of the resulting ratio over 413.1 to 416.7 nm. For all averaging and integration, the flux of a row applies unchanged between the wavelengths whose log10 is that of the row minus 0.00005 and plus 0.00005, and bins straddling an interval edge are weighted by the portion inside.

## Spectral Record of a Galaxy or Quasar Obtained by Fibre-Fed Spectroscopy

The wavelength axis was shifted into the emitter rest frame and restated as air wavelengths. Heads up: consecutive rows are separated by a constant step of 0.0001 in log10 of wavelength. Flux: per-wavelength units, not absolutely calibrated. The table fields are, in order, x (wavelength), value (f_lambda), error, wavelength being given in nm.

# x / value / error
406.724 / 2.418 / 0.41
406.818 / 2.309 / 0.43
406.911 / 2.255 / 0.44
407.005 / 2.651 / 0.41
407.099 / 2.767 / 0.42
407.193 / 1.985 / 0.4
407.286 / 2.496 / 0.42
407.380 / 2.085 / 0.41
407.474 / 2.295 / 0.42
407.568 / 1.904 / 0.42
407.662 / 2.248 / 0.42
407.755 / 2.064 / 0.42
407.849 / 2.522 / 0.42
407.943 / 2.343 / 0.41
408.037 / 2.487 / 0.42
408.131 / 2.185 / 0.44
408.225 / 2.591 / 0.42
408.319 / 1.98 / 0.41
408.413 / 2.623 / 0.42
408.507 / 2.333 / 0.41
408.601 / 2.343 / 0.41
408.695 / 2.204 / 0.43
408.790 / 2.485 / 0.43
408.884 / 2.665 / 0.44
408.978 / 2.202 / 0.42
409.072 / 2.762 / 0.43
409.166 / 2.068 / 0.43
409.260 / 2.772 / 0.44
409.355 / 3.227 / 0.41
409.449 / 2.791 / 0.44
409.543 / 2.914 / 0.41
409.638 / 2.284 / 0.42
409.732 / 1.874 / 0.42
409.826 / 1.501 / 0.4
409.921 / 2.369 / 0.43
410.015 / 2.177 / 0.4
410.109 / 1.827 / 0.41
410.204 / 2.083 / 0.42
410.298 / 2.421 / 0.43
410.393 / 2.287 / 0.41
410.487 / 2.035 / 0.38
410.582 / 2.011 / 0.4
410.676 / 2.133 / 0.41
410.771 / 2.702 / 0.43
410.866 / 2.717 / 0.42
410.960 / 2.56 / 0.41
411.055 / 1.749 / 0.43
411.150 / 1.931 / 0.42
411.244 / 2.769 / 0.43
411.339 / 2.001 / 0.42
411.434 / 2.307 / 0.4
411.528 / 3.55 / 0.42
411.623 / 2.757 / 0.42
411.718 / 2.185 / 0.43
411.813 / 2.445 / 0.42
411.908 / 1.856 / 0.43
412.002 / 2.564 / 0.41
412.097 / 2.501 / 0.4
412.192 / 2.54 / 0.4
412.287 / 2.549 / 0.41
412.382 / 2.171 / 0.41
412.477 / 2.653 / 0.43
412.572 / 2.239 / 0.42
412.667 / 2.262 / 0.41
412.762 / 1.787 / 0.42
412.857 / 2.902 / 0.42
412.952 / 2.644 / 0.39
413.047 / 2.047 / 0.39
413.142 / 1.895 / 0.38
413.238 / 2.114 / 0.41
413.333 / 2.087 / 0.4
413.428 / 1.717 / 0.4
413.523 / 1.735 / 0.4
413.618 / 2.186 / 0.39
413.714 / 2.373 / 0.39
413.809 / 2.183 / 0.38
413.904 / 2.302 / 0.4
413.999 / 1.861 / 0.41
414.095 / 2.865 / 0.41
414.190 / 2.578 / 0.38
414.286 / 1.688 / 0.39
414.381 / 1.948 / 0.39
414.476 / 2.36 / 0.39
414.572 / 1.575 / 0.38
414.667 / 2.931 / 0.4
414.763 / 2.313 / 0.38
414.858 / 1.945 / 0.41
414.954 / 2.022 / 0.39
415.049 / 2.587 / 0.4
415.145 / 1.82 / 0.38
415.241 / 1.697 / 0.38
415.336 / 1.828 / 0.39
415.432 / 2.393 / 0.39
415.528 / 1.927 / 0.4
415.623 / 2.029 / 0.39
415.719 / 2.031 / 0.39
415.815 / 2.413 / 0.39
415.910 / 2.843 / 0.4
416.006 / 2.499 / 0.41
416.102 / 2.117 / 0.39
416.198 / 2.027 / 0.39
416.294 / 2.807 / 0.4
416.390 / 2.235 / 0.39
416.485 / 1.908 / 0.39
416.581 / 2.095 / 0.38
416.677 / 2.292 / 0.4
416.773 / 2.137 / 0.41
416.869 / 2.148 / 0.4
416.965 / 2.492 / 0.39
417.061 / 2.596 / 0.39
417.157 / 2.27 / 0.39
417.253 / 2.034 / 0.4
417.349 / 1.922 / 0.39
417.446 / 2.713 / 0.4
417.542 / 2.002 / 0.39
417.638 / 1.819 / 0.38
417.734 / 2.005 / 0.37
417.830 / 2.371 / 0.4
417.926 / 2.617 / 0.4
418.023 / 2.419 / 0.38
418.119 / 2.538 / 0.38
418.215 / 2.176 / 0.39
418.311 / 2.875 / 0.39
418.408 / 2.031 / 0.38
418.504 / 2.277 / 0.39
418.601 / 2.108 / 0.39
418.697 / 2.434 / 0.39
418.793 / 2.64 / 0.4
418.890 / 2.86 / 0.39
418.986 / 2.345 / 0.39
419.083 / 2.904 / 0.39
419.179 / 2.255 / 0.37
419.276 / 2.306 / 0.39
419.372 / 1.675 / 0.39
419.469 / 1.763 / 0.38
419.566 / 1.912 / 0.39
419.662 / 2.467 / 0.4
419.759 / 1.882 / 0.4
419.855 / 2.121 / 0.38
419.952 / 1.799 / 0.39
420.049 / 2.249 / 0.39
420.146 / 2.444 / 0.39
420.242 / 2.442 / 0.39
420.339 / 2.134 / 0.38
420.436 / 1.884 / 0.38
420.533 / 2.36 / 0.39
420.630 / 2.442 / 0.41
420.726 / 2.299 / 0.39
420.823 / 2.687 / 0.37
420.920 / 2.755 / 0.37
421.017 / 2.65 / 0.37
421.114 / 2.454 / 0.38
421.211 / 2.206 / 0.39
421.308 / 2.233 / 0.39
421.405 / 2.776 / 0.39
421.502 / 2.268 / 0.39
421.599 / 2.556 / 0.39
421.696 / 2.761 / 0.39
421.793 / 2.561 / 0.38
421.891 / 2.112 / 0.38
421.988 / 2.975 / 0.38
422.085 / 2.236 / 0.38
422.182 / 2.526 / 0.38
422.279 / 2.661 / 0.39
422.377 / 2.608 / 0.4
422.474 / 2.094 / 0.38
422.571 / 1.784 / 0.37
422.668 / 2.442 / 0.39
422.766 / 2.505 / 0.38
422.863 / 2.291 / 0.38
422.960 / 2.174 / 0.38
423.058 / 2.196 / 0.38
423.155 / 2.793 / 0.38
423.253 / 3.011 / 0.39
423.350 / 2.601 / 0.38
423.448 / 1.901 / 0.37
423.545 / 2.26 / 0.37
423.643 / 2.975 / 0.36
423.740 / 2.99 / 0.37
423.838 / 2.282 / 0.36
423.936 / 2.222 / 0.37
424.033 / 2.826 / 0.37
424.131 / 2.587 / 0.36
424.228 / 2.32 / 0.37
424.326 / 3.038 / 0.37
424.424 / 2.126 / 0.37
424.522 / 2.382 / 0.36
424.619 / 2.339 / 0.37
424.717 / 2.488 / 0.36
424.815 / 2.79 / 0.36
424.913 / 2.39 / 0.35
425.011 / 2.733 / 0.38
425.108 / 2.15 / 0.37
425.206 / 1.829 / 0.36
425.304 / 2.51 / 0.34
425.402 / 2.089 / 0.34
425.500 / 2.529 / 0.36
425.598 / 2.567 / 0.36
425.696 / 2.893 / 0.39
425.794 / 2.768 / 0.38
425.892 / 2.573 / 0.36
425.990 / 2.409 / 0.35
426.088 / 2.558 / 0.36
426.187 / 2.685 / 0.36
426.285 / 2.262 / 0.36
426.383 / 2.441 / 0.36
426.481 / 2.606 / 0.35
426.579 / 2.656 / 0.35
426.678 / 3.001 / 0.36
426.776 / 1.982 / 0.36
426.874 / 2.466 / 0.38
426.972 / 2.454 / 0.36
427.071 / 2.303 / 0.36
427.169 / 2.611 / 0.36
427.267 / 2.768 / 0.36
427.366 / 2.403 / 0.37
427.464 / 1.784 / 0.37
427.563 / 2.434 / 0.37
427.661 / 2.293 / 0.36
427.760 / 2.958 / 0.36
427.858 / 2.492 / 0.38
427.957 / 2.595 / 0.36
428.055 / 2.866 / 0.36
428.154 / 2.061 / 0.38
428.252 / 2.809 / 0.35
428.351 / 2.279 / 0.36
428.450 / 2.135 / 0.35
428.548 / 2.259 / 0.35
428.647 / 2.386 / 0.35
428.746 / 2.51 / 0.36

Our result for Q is 0.11 mag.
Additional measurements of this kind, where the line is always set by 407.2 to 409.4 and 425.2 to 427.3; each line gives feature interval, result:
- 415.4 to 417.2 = 0.074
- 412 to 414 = 0.079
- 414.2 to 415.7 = 0.166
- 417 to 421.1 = 0.072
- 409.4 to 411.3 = 0.064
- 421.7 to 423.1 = 0.045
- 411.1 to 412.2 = -0.019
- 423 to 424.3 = -0.022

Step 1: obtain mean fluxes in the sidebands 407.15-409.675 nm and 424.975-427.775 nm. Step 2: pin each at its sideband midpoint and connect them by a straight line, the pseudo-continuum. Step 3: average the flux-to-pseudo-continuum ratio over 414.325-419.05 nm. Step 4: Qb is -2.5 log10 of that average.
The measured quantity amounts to 0.08 mag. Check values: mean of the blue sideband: 2.4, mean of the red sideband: 2.47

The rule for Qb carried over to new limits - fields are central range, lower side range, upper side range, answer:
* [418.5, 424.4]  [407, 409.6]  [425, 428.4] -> 0.03 mag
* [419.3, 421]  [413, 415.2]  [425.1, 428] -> 0.05 mag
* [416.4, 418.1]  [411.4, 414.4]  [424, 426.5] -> 0.06 mag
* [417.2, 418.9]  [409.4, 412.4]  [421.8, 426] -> 0.04 mag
